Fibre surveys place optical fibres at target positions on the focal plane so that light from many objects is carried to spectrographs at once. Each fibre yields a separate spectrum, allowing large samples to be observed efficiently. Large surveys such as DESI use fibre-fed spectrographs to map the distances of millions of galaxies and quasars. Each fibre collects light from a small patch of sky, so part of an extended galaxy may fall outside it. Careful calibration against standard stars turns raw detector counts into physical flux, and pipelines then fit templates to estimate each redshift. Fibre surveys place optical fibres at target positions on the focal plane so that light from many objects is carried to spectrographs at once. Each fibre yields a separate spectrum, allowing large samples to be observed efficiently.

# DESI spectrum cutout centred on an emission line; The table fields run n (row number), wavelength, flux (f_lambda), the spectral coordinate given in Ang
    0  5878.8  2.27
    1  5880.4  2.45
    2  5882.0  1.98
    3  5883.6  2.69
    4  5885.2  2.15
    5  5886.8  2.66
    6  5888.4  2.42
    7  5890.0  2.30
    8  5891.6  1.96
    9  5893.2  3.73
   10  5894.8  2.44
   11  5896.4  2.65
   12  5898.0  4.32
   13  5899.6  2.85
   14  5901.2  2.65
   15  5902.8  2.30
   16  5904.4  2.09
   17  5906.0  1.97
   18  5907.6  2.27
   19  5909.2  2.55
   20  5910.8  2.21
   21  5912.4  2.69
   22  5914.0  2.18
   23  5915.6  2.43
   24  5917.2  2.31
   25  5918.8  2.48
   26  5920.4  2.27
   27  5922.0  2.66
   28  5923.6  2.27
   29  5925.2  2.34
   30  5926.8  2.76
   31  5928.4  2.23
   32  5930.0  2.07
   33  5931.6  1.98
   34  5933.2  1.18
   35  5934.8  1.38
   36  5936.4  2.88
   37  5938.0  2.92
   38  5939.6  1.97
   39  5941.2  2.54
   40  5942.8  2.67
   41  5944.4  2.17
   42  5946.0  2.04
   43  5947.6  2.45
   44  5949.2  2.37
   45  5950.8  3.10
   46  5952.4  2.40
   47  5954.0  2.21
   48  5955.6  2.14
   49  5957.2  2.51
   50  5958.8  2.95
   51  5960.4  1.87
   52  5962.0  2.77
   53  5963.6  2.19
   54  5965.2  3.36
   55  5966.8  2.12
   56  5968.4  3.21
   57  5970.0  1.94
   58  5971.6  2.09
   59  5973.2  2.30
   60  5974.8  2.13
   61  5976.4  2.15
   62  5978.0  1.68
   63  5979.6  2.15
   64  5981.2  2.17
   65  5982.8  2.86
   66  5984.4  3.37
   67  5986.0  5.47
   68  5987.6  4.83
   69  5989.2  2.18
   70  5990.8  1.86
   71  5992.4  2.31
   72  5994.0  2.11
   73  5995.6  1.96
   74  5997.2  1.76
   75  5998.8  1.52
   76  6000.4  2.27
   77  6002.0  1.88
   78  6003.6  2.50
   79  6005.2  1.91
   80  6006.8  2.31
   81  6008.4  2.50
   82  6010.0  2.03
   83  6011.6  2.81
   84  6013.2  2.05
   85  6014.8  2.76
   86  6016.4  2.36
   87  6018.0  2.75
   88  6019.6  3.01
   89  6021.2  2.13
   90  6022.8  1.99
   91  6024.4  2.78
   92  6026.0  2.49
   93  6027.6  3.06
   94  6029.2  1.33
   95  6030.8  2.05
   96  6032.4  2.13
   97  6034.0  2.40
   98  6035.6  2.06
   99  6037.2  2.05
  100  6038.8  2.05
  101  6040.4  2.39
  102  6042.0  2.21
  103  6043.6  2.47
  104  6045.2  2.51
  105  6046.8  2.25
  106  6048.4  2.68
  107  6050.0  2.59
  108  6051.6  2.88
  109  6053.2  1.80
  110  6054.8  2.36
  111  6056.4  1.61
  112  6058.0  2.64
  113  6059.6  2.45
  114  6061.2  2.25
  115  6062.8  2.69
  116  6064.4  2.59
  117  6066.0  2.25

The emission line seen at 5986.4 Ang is H-beta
